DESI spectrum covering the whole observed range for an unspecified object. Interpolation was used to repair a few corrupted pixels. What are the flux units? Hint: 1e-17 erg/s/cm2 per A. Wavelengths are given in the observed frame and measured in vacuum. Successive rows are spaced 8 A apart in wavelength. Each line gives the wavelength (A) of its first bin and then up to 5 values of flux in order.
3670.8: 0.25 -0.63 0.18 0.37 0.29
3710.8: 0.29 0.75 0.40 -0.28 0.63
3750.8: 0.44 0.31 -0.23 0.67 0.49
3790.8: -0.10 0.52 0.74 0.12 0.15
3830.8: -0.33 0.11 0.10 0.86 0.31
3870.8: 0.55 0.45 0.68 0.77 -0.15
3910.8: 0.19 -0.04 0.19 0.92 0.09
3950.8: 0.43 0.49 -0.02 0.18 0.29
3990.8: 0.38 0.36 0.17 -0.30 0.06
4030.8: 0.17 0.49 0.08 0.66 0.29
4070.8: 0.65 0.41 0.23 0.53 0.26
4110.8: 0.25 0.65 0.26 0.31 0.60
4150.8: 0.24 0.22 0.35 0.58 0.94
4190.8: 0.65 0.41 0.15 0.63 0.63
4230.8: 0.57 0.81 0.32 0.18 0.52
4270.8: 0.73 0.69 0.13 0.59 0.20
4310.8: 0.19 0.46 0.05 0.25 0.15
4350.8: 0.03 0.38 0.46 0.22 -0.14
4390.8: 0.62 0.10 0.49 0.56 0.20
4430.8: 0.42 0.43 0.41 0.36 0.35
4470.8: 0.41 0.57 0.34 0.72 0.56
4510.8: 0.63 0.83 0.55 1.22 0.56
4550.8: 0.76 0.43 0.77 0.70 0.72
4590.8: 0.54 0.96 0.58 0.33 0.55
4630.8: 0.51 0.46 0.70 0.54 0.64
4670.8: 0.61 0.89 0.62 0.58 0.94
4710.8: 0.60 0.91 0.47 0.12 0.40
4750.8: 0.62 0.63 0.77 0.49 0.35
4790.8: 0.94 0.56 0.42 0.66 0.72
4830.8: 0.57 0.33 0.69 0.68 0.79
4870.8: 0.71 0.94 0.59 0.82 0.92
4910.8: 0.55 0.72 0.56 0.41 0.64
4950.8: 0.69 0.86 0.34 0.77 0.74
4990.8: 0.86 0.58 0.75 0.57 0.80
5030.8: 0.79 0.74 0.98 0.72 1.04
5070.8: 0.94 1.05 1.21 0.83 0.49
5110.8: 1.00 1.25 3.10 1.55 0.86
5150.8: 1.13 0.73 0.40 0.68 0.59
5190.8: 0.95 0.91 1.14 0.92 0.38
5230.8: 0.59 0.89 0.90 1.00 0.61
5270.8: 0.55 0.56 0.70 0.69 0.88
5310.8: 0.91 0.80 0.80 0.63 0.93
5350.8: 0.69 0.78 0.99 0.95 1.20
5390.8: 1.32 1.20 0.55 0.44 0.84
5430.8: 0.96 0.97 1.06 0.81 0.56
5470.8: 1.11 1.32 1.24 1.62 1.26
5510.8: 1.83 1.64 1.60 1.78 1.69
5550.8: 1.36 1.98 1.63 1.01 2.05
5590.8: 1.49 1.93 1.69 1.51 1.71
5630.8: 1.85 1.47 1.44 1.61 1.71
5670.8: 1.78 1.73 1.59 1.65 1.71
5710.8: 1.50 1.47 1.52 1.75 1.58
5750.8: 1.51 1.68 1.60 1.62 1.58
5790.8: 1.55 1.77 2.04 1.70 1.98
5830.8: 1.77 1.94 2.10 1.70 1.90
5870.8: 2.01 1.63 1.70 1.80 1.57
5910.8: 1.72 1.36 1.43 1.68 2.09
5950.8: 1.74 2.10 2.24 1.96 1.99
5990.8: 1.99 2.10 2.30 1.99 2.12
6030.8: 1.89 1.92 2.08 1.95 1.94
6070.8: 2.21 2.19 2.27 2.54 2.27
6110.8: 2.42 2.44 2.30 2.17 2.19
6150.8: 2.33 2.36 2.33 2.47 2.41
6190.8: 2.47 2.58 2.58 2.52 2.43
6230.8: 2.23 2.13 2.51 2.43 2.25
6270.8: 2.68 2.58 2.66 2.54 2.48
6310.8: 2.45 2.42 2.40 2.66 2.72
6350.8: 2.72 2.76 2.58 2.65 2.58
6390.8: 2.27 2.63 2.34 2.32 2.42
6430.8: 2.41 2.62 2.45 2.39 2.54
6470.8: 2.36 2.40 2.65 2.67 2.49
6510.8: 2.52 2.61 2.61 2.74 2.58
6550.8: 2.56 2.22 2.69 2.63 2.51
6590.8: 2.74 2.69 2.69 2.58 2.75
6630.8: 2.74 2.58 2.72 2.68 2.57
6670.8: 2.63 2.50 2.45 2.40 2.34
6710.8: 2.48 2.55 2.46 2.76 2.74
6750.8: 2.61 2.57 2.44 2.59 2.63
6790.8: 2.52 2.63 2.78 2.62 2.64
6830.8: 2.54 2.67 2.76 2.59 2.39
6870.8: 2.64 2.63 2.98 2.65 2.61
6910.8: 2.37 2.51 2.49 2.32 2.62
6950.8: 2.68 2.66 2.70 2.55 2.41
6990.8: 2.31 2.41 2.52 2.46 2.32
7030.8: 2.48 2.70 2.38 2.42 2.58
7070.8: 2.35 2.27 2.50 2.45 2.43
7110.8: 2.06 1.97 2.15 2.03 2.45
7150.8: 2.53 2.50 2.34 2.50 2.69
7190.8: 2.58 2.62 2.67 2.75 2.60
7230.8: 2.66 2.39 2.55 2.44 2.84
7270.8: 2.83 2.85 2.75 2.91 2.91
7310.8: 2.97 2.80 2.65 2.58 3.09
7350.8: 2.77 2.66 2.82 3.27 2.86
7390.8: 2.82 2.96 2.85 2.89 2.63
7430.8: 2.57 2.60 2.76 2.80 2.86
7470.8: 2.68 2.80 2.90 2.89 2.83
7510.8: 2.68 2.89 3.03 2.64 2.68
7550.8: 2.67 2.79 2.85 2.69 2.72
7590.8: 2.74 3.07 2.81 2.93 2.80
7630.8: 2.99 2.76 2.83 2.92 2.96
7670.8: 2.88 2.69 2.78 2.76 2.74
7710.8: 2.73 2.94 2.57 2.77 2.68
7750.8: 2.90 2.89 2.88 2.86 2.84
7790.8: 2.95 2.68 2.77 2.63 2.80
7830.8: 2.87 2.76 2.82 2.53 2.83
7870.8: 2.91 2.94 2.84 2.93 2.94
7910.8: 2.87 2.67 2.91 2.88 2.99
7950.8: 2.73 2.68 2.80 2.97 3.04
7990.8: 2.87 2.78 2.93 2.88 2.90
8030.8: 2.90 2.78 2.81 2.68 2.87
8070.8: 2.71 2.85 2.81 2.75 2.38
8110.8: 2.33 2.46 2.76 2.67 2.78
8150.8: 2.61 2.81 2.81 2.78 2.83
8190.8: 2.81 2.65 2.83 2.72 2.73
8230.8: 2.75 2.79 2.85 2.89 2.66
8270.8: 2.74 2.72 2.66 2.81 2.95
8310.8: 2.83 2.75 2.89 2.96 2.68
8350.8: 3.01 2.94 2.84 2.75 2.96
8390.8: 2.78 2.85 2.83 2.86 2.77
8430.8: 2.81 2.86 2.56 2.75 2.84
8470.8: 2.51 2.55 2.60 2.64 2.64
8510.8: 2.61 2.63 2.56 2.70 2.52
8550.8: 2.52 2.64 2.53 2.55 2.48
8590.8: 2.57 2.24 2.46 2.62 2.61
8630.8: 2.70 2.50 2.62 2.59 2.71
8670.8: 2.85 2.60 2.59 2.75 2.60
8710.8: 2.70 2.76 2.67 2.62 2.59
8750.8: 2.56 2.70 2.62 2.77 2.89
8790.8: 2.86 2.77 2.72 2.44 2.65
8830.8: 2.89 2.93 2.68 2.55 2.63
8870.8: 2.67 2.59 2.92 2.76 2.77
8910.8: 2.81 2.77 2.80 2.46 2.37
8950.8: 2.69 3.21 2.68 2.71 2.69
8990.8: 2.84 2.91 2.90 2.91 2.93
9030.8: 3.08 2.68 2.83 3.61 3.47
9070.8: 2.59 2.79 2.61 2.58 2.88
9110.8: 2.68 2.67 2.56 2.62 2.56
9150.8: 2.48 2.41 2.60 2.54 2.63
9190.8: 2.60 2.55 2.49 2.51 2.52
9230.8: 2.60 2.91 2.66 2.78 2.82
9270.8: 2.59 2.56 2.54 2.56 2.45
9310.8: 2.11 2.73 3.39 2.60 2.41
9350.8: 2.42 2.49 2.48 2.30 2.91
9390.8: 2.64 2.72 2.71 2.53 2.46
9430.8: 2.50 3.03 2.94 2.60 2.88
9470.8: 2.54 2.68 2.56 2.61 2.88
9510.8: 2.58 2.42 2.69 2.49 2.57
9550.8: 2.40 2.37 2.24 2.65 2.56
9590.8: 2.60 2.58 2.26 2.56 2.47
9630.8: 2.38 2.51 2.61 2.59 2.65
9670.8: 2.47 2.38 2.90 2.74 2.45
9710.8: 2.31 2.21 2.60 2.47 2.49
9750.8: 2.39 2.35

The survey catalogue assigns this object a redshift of 0.375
